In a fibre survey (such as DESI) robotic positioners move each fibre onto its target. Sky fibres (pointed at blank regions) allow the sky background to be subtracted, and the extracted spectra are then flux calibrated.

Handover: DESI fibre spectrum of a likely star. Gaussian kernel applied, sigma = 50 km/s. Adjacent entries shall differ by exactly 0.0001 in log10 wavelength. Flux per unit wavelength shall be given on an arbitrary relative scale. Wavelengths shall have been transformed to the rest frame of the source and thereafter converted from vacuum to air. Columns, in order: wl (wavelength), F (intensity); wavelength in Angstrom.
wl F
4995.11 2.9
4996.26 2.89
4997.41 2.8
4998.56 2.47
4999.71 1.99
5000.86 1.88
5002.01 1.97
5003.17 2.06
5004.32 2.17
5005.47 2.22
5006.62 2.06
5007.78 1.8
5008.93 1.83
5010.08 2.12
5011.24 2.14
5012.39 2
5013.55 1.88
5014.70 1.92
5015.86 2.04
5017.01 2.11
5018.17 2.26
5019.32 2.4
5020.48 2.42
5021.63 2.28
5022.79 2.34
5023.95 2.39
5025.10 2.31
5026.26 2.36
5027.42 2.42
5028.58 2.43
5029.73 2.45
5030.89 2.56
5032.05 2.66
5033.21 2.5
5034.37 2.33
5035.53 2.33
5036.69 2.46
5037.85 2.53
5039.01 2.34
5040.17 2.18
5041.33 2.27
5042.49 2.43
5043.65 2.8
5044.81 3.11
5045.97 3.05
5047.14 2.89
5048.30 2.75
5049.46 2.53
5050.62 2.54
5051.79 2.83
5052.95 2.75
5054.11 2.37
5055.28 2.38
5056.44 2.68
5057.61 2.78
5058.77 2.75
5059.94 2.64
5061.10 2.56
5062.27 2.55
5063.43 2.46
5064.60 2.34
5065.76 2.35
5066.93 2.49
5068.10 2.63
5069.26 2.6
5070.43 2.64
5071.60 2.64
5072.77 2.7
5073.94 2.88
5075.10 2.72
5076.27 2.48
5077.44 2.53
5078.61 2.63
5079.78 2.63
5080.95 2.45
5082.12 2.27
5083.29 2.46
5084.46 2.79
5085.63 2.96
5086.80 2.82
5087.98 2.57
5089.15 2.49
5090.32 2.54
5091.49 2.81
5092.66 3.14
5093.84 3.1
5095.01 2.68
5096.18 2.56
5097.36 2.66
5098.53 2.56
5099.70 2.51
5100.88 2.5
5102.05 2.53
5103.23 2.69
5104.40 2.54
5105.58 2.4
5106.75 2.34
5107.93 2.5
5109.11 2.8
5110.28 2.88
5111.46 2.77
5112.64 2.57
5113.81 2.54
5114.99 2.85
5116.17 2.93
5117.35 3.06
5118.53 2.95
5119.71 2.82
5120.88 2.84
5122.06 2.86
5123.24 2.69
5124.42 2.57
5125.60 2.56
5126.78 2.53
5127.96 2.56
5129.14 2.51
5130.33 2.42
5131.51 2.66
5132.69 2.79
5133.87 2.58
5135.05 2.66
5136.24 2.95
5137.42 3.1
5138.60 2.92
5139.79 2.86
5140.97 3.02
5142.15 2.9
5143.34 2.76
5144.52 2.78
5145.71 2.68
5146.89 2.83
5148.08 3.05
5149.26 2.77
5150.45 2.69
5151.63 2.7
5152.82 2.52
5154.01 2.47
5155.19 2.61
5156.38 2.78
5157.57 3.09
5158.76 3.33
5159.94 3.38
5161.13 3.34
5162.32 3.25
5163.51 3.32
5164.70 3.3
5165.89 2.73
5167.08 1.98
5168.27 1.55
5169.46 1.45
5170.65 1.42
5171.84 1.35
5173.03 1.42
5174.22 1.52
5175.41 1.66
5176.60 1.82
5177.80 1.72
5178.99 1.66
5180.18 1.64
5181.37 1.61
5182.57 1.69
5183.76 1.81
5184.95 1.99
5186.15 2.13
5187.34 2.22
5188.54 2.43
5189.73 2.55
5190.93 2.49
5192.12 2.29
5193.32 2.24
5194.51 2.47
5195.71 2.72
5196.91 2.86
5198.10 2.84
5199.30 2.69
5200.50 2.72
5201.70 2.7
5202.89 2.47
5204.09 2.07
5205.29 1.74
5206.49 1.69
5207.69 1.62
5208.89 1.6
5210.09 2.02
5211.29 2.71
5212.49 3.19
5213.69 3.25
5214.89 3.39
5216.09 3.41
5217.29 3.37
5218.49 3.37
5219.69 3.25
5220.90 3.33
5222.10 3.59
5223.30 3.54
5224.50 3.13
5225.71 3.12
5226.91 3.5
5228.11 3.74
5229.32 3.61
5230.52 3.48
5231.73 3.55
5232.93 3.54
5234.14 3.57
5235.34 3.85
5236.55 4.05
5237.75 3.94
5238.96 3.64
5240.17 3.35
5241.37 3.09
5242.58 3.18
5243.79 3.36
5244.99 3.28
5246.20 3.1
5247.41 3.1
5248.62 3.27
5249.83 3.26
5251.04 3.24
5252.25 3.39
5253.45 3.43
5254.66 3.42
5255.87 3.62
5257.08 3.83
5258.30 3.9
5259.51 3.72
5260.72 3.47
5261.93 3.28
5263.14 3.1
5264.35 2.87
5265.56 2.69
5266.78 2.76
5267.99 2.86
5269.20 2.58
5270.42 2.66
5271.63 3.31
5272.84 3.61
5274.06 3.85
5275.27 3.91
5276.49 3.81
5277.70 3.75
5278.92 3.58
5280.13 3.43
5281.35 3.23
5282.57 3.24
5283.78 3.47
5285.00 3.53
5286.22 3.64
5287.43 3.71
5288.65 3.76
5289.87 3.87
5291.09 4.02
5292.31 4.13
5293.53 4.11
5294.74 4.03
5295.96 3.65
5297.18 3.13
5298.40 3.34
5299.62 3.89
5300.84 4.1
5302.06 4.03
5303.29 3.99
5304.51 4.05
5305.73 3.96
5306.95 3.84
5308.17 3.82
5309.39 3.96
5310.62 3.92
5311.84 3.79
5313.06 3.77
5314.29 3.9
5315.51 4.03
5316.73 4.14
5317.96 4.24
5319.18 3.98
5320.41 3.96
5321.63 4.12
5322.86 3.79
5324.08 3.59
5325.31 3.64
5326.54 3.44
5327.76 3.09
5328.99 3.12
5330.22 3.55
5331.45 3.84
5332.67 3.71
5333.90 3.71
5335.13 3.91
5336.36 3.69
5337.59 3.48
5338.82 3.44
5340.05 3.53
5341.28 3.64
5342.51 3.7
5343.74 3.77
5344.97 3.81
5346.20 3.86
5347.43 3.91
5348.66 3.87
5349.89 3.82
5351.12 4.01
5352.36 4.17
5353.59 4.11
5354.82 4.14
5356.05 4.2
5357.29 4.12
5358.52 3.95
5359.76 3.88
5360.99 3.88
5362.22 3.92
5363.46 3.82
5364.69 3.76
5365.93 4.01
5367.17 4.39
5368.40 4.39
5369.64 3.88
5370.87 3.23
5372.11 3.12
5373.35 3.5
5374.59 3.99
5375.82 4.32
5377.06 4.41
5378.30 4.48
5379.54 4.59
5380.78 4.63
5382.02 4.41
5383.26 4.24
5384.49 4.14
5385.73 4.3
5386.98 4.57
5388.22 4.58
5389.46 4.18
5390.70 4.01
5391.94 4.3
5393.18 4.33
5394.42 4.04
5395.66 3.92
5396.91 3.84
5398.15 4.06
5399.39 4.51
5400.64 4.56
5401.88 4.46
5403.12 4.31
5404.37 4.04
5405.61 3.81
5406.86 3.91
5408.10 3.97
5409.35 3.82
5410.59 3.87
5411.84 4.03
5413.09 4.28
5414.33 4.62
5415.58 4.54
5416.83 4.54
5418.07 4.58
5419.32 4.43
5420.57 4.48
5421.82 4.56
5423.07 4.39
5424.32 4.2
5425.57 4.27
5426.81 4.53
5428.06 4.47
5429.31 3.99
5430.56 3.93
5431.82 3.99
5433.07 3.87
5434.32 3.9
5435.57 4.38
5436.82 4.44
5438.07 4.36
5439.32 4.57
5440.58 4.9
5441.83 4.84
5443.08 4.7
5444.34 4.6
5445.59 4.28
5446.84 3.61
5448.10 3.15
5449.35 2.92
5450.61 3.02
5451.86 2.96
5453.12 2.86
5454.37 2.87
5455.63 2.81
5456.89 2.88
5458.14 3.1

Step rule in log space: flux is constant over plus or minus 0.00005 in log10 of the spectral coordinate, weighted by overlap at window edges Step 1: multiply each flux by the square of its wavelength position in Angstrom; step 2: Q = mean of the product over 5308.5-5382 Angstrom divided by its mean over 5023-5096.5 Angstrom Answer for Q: 1.7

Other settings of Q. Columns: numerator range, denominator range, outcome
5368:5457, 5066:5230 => 1.73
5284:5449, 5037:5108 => 1.72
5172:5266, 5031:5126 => 1.15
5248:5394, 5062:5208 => 1.60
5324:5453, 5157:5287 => 1.47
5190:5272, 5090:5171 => 1.18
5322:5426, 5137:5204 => 1.78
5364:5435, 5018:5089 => 1.87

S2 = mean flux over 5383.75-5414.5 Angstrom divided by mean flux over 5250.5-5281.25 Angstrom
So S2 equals 1.2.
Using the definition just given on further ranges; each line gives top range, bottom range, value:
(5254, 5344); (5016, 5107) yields 1.42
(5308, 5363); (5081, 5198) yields 1.50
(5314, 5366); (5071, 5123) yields 1.42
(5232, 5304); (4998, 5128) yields 1.39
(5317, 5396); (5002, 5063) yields 1.64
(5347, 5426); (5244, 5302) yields 1.20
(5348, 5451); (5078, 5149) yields 1.53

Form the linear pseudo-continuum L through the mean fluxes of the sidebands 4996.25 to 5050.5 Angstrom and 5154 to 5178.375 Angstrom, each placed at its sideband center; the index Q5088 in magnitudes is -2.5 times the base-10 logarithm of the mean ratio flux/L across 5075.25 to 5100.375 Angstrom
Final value -0.13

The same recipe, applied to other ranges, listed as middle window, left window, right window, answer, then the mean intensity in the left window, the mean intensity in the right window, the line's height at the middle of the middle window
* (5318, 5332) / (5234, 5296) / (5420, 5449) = 0.024 mag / 3.47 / 4.27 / 3.75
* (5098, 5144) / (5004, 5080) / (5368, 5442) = 0.052 mag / 2.45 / 4.23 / 2.84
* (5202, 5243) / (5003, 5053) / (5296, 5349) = 0.063 mag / 2.37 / 3.77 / 3.29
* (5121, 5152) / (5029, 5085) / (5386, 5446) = 0.079 mag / 2.58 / 4.29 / 2.96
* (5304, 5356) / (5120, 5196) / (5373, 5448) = -0.034 mag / 2.47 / 4.27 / 3.7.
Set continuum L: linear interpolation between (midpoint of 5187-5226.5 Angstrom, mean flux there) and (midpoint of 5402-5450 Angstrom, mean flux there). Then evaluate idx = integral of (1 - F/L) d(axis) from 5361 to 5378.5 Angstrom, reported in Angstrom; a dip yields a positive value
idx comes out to -0.5 Angstrom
